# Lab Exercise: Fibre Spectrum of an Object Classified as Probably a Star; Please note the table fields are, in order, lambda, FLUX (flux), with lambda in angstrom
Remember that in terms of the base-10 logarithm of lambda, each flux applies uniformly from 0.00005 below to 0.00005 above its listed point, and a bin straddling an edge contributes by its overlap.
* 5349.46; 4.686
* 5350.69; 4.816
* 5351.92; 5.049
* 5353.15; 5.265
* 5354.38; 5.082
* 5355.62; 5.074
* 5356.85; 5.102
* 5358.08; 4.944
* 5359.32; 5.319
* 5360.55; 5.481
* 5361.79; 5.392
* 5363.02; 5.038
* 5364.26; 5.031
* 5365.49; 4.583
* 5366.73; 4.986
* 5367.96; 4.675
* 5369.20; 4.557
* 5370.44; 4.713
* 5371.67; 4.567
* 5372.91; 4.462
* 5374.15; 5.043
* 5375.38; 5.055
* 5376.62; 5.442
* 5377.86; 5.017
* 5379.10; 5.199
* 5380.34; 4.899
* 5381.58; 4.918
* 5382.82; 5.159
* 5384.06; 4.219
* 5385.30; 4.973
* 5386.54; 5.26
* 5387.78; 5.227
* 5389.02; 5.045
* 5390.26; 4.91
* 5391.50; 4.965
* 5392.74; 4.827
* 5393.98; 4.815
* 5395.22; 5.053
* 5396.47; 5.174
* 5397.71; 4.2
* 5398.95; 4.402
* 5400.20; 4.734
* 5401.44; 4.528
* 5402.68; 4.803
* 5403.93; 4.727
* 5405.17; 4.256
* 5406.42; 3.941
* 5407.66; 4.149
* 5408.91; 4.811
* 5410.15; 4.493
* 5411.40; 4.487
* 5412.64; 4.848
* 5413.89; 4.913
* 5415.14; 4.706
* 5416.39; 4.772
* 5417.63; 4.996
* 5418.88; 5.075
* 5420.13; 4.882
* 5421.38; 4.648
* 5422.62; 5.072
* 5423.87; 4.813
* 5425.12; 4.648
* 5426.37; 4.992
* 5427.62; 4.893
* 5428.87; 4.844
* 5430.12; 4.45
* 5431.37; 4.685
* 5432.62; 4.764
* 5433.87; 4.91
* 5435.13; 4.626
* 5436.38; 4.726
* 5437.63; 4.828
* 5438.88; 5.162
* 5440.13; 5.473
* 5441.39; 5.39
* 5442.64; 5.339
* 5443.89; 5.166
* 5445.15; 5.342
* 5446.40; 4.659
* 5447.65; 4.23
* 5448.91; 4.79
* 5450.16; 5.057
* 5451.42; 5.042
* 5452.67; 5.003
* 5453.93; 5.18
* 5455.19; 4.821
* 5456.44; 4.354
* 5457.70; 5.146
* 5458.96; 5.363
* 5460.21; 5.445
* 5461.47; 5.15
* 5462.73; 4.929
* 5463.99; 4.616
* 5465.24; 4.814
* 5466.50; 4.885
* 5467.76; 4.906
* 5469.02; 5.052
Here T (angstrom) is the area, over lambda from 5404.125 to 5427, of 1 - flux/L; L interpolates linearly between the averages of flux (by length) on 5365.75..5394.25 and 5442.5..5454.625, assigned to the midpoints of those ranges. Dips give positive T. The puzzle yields 1.1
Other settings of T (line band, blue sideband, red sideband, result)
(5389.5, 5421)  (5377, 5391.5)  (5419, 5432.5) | 1.3 angstrom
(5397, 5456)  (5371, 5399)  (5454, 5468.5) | 1.8 angstrom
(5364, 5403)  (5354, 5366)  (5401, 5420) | 0.3 angstrom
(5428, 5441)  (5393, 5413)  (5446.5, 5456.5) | -0.3 angstrom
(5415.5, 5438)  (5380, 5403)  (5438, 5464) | 0.7 angstrom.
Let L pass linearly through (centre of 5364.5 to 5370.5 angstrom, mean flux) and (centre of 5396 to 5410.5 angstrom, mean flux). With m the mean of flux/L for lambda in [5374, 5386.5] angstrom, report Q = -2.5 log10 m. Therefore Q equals -0.08 mag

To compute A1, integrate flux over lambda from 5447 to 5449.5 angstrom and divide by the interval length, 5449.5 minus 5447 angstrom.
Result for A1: 4.51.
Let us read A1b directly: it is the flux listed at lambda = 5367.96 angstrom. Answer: 4.675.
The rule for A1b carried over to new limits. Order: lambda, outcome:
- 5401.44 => 4.528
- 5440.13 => 5.473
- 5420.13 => 4.882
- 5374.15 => 5.043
